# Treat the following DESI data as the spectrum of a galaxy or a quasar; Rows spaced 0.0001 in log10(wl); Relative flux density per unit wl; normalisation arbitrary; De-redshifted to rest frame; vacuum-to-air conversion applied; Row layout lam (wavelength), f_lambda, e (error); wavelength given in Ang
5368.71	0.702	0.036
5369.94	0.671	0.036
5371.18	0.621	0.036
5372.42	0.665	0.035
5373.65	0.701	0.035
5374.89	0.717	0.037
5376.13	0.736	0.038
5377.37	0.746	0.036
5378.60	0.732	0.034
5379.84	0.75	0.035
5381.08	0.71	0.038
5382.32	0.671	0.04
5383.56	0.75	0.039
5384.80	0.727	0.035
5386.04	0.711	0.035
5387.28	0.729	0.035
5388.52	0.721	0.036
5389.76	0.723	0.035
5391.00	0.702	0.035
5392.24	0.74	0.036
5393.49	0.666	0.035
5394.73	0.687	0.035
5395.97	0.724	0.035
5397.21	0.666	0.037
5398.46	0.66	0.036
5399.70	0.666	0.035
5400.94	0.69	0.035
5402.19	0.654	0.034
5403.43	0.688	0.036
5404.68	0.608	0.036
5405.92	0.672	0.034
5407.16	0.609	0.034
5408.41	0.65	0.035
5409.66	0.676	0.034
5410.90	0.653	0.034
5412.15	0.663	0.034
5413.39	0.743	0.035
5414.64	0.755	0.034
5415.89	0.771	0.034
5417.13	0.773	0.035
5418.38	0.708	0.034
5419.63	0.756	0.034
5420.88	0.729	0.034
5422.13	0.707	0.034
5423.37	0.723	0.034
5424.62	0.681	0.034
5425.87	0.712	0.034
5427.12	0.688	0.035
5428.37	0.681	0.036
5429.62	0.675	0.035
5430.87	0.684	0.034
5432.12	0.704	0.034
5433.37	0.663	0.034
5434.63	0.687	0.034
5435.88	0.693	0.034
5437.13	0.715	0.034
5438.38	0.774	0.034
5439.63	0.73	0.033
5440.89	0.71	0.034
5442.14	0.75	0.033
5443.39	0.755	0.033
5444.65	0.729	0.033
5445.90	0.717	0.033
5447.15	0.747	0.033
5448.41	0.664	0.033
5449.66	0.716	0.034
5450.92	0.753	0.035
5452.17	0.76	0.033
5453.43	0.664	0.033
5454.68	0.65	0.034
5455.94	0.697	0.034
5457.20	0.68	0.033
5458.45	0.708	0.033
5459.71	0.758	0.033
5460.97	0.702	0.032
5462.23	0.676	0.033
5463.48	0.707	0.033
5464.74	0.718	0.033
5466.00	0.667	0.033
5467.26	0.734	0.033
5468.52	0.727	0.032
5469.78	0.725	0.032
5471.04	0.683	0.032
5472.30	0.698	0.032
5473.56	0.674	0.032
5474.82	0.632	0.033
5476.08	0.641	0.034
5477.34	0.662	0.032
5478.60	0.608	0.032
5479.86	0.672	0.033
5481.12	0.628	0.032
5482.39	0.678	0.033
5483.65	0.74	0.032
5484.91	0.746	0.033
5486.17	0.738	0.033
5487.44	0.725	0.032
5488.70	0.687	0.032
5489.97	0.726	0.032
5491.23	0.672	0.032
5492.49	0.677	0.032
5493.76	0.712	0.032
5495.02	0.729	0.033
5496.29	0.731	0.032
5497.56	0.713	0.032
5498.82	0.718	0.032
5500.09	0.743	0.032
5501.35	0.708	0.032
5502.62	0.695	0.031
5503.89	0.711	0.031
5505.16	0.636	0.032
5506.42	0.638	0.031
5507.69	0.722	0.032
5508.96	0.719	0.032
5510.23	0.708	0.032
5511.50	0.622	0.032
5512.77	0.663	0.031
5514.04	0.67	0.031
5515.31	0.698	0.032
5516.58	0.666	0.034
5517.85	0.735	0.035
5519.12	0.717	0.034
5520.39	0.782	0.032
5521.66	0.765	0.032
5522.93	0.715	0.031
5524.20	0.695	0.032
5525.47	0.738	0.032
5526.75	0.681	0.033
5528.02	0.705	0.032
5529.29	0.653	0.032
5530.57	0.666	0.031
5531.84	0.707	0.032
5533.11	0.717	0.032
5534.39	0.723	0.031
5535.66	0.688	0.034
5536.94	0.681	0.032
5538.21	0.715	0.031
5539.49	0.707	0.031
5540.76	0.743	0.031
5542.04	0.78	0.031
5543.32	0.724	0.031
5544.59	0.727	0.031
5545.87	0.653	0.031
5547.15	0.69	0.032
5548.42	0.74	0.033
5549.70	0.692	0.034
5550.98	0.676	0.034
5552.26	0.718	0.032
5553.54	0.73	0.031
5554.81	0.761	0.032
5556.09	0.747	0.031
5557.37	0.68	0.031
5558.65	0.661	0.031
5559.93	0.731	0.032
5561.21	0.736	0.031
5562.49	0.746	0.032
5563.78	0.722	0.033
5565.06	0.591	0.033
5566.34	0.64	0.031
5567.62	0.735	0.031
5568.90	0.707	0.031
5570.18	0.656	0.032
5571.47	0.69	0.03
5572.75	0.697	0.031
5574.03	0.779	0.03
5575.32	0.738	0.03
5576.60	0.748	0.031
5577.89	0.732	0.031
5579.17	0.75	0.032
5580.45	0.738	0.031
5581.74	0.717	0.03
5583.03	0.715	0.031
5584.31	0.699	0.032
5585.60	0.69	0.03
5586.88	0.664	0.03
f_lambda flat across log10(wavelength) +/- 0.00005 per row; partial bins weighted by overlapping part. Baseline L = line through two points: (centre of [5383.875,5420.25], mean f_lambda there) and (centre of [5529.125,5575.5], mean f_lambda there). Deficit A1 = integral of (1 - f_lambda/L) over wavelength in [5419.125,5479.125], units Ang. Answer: -0.2 Ang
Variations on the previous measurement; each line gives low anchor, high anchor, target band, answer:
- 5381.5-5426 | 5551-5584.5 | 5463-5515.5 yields 1.02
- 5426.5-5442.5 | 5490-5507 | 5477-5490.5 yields 0.17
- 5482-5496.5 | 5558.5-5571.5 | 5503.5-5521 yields 0.39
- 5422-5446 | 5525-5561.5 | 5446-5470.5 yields 0.03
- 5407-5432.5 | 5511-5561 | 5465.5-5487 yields 0.59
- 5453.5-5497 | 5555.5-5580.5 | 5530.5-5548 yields -0.12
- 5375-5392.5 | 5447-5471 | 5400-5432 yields 1.02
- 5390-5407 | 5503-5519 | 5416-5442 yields -1.23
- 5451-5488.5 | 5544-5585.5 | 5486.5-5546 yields -0.26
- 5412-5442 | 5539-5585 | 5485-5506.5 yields 0.24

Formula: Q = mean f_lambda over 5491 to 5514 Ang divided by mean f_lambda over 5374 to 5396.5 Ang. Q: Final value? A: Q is 0.97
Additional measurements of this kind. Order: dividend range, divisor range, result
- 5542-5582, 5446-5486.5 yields 1.02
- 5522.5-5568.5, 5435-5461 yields 0.98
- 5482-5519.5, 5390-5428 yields 1.01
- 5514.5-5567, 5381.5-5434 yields 1.02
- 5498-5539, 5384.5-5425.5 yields 1.00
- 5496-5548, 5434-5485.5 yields 1.00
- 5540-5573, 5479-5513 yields 1.01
